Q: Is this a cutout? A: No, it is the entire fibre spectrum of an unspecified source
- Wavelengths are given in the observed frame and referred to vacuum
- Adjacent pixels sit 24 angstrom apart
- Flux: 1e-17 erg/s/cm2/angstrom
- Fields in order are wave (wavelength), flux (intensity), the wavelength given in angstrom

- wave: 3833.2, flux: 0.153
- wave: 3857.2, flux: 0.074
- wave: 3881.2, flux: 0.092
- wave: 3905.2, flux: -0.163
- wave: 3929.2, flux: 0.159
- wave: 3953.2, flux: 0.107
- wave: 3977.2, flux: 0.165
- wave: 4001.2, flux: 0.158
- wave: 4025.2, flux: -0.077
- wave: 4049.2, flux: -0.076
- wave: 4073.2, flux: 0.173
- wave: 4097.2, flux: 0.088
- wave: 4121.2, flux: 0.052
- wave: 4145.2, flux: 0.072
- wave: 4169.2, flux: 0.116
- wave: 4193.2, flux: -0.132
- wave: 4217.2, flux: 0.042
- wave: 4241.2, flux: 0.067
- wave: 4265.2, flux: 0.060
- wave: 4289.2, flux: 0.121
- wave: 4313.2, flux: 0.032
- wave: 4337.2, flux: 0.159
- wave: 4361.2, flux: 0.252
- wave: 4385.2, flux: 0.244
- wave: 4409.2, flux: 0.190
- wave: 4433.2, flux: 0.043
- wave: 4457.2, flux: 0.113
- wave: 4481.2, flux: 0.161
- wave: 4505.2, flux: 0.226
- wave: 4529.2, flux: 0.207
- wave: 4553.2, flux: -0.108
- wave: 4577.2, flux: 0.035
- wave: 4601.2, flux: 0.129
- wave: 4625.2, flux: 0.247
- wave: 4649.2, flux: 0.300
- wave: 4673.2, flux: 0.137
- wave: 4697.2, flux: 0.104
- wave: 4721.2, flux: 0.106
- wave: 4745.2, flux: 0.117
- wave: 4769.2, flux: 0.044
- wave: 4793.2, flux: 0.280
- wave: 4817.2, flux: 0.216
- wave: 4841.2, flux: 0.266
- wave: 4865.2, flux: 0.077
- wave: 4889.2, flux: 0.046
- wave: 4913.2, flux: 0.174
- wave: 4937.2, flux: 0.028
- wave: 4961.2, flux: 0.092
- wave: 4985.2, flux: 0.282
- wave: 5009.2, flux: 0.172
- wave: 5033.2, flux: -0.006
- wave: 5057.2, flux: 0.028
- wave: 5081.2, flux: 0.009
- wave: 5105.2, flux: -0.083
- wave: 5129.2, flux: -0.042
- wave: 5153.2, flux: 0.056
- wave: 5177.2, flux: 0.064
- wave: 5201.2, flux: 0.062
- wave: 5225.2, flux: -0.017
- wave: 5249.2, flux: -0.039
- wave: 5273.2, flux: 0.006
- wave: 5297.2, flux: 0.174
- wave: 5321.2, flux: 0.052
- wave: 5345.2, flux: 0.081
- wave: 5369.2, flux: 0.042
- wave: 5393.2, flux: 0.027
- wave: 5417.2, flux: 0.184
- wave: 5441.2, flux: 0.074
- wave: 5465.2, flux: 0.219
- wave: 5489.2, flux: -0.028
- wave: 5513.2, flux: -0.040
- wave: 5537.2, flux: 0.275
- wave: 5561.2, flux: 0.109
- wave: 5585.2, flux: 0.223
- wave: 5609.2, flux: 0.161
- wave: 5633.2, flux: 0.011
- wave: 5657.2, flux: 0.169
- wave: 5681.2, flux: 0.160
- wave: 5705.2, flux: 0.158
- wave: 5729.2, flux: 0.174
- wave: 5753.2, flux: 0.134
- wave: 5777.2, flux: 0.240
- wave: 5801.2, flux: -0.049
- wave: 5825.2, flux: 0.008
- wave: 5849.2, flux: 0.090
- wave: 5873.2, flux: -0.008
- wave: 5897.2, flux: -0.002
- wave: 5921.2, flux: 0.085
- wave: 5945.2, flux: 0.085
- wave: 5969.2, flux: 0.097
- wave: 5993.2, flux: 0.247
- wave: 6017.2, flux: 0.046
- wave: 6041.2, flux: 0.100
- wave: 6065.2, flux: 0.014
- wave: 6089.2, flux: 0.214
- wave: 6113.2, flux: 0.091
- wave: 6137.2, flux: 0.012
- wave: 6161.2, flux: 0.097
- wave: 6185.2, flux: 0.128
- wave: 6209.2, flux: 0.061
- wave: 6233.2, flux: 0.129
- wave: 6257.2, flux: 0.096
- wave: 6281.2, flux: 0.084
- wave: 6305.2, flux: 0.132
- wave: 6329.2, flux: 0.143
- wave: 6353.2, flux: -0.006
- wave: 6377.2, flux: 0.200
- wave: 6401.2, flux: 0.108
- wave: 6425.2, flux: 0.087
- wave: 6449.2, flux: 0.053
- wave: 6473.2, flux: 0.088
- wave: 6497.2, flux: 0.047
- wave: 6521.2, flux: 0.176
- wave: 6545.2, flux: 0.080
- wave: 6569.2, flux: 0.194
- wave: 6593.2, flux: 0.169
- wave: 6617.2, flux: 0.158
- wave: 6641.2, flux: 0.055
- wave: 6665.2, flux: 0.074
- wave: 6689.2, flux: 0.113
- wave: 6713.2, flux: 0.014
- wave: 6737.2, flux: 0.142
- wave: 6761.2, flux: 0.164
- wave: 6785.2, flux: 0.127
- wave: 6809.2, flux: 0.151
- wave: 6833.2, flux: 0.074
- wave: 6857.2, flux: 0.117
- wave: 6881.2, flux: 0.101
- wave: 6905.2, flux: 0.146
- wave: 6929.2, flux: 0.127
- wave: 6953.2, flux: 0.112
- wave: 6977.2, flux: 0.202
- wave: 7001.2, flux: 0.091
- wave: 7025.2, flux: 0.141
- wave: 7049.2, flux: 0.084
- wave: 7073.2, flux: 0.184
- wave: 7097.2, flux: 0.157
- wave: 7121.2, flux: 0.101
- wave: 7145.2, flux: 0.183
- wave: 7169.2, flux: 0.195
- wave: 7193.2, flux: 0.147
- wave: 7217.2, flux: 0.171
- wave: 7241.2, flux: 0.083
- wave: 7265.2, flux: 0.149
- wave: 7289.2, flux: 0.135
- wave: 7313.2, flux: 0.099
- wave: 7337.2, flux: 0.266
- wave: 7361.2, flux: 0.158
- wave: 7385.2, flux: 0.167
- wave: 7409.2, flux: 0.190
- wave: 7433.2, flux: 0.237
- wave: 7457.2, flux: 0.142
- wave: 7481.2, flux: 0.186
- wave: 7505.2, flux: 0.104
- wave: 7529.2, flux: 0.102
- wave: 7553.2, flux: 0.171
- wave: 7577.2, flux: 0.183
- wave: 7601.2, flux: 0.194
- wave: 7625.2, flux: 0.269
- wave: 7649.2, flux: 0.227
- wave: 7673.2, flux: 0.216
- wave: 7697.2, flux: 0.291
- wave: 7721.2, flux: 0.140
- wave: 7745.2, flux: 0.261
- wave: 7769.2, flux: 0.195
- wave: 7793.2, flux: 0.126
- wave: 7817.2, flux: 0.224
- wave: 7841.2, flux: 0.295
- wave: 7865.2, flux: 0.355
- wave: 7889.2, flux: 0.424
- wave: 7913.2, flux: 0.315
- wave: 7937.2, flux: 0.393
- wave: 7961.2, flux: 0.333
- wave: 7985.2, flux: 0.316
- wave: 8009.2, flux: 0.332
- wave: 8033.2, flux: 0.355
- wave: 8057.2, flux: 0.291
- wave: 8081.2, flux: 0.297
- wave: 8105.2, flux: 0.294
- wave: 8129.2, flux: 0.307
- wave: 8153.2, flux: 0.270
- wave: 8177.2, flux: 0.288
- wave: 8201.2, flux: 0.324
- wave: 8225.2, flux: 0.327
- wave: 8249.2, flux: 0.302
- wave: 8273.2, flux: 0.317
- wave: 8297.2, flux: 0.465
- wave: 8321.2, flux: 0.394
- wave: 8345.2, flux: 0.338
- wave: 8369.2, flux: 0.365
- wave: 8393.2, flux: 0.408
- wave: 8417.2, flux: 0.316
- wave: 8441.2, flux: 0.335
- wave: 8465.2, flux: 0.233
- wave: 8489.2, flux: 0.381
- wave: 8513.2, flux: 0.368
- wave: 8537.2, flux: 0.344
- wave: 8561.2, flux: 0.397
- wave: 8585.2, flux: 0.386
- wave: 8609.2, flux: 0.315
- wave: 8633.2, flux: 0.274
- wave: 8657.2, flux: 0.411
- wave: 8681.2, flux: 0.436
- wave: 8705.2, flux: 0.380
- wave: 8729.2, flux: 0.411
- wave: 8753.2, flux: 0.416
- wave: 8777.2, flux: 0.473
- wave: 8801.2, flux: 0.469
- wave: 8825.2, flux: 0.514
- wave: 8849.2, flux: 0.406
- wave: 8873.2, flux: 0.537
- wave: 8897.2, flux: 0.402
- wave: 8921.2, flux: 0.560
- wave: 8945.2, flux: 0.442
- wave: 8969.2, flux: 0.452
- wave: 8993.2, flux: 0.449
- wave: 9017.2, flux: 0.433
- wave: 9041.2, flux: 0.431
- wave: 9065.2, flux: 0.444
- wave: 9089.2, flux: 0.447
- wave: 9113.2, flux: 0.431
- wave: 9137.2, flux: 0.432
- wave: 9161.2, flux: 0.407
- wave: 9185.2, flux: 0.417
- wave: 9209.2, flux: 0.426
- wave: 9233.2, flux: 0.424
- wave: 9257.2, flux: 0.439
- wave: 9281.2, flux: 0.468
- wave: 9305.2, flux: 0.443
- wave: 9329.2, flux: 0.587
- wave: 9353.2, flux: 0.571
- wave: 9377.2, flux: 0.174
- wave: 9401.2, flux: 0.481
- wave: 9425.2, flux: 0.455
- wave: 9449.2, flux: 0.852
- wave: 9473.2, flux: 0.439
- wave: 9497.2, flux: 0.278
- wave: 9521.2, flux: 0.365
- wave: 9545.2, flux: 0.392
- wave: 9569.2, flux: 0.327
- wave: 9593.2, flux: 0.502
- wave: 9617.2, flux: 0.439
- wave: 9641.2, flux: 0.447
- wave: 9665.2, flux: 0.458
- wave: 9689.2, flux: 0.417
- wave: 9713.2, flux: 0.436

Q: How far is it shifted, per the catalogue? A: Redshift 0.965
